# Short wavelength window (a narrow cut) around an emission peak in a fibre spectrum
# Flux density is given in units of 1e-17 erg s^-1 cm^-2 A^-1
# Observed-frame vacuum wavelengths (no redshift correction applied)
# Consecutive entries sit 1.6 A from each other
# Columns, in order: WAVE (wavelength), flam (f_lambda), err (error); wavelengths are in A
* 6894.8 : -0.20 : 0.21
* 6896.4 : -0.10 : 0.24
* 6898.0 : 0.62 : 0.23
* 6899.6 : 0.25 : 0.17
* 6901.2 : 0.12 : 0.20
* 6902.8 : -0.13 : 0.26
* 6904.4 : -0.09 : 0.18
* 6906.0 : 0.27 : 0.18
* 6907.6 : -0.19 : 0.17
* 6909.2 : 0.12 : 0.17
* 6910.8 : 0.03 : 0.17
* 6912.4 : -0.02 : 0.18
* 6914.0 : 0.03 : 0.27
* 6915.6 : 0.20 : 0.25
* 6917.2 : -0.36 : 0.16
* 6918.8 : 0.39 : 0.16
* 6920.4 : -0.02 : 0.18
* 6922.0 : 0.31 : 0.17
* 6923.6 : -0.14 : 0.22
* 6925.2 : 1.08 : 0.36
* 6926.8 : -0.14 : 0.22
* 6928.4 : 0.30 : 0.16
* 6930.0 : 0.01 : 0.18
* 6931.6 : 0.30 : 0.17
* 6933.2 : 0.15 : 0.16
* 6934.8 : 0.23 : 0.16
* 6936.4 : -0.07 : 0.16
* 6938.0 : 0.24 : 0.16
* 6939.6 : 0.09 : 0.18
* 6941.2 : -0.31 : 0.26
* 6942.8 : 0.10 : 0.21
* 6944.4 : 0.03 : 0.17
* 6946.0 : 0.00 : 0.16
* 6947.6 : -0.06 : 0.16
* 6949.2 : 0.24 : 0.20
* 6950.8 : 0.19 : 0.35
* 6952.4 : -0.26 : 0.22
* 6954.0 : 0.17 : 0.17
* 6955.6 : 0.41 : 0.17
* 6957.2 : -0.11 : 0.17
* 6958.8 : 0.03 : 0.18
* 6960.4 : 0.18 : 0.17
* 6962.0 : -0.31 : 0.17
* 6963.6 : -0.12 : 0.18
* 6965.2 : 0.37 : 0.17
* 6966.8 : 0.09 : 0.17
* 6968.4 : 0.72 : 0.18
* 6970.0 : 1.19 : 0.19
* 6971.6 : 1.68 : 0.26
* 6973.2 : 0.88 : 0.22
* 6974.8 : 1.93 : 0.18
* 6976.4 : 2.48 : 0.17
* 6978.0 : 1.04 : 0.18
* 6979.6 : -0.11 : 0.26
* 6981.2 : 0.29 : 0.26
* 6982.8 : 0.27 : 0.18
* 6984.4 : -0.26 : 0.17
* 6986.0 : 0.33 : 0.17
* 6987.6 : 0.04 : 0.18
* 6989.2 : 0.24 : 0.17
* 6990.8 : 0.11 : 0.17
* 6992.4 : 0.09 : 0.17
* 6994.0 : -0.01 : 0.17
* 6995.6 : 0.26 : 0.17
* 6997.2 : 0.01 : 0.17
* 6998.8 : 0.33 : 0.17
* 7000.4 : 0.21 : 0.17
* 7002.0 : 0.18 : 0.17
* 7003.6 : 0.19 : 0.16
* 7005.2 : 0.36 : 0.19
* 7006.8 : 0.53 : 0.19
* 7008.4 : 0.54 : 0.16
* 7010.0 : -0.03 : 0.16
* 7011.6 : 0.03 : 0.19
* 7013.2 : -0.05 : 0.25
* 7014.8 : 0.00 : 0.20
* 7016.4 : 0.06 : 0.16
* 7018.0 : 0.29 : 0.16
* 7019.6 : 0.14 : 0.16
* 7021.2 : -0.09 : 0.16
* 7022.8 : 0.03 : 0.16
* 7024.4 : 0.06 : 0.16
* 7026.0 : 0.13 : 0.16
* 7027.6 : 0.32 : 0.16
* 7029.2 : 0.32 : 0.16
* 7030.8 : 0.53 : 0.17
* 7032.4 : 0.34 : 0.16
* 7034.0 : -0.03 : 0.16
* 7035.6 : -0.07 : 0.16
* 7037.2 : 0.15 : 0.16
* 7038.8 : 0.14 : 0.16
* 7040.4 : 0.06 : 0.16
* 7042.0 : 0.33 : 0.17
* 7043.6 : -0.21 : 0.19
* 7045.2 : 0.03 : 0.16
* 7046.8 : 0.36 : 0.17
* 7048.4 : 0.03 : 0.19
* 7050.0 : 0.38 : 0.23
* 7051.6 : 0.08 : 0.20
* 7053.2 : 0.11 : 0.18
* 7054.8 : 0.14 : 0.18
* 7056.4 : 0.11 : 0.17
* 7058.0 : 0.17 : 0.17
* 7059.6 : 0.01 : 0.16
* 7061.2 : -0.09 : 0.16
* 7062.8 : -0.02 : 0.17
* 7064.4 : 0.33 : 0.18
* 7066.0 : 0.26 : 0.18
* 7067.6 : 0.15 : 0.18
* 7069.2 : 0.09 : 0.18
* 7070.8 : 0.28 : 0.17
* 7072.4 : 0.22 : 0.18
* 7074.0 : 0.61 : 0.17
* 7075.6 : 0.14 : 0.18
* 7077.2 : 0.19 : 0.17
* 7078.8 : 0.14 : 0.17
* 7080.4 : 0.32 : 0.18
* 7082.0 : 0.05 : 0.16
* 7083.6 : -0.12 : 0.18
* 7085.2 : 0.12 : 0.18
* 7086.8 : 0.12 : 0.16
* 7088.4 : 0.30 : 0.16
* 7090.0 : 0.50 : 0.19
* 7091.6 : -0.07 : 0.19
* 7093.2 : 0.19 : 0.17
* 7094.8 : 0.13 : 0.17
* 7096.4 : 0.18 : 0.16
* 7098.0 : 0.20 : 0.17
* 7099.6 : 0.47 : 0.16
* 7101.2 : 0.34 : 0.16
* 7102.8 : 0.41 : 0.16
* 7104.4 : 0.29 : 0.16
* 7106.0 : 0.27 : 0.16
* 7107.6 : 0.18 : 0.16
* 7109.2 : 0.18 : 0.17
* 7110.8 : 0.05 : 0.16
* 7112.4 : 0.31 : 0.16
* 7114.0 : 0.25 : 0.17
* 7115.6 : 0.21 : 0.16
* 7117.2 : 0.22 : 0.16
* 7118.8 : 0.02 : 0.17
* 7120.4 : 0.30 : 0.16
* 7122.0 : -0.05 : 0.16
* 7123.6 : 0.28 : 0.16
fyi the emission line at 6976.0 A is [O II]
